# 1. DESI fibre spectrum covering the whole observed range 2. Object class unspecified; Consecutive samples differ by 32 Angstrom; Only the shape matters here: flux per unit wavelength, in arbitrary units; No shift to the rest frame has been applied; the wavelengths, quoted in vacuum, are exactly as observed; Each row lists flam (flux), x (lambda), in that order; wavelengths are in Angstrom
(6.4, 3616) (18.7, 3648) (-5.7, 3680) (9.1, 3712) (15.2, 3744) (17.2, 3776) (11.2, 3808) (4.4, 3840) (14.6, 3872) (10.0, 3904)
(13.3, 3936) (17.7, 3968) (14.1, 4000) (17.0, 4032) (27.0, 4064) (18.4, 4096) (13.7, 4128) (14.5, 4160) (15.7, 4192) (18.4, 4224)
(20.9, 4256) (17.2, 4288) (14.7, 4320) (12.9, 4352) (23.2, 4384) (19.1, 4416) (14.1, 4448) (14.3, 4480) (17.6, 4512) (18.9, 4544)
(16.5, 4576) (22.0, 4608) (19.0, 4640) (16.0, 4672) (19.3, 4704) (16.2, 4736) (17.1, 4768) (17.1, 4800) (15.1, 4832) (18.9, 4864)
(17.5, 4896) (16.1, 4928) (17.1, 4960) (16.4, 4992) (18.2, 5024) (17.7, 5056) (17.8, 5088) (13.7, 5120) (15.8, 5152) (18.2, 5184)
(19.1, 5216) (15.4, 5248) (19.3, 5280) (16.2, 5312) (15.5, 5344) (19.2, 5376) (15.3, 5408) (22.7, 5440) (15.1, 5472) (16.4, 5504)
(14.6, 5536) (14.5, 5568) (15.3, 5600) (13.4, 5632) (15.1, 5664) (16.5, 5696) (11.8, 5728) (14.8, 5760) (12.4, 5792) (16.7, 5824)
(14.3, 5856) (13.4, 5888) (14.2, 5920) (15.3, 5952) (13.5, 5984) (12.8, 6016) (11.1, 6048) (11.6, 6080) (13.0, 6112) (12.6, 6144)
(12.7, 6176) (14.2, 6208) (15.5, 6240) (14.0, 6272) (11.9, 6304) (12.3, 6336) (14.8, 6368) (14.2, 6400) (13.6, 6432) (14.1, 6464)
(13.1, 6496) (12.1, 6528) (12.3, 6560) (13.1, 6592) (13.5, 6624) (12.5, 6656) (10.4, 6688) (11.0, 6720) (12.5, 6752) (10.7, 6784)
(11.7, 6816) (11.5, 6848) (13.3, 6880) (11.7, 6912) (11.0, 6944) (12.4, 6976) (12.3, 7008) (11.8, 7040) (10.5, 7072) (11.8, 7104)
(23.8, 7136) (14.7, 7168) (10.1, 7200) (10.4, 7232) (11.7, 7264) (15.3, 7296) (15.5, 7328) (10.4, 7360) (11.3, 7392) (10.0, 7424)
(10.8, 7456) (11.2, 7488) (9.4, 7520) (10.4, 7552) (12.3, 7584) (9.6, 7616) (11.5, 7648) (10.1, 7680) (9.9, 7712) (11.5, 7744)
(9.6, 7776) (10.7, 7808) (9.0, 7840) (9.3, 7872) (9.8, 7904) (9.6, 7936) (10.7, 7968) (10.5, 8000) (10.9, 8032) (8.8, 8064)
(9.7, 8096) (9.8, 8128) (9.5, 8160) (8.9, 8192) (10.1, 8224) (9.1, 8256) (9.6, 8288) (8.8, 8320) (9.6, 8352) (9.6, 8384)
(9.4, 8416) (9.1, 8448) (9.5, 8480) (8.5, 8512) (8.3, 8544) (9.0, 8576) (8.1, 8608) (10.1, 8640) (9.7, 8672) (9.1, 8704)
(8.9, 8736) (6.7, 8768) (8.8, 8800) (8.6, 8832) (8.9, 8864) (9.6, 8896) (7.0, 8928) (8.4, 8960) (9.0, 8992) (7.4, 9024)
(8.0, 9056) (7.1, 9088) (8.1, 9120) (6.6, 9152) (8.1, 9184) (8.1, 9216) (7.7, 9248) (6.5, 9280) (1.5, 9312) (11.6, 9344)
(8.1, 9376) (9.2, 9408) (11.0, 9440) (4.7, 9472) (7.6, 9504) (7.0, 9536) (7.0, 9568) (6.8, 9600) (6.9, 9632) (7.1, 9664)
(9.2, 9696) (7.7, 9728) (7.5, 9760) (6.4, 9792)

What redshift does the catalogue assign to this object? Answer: 0.087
